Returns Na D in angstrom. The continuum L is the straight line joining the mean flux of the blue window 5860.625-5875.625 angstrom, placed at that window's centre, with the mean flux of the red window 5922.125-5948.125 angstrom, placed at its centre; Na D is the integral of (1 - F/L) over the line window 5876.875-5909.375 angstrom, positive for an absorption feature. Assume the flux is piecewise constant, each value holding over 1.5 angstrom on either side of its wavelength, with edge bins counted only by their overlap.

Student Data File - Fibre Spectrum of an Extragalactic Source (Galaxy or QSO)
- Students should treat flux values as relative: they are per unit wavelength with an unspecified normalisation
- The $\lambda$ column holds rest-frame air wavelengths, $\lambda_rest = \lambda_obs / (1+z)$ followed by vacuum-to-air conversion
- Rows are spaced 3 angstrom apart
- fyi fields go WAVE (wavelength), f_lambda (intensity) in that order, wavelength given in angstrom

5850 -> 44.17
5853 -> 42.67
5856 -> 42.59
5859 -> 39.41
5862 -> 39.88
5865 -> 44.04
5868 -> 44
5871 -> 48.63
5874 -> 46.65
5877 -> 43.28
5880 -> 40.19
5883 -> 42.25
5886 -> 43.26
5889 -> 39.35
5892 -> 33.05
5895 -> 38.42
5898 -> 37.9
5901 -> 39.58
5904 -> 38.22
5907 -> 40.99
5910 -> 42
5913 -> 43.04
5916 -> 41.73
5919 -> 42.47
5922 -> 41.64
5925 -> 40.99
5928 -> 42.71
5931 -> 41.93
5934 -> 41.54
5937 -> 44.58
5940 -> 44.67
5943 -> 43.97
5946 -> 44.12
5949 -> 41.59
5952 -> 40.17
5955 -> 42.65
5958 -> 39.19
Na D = 3.3 angstrom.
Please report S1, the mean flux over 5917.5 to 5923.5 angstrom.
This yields 42.1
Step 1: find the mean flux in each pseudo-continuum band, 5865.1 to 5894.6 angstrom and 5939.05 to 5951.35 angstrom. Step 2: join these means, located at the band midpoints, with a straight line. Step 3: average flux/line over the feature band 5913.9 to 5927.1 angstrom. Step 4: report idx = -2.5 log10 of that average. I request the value 0.03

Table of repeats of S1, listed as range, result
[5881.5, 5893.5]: 39.5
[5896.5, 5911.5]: 39.7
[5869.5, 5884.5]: 44.2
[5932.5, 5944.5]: 43.7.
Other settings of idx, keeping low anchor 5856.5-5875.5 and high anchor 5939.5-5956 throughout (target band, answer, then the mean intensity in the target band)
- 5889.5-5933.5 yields 0.07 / 40.3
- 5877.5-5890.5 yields 0.05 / 41.4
